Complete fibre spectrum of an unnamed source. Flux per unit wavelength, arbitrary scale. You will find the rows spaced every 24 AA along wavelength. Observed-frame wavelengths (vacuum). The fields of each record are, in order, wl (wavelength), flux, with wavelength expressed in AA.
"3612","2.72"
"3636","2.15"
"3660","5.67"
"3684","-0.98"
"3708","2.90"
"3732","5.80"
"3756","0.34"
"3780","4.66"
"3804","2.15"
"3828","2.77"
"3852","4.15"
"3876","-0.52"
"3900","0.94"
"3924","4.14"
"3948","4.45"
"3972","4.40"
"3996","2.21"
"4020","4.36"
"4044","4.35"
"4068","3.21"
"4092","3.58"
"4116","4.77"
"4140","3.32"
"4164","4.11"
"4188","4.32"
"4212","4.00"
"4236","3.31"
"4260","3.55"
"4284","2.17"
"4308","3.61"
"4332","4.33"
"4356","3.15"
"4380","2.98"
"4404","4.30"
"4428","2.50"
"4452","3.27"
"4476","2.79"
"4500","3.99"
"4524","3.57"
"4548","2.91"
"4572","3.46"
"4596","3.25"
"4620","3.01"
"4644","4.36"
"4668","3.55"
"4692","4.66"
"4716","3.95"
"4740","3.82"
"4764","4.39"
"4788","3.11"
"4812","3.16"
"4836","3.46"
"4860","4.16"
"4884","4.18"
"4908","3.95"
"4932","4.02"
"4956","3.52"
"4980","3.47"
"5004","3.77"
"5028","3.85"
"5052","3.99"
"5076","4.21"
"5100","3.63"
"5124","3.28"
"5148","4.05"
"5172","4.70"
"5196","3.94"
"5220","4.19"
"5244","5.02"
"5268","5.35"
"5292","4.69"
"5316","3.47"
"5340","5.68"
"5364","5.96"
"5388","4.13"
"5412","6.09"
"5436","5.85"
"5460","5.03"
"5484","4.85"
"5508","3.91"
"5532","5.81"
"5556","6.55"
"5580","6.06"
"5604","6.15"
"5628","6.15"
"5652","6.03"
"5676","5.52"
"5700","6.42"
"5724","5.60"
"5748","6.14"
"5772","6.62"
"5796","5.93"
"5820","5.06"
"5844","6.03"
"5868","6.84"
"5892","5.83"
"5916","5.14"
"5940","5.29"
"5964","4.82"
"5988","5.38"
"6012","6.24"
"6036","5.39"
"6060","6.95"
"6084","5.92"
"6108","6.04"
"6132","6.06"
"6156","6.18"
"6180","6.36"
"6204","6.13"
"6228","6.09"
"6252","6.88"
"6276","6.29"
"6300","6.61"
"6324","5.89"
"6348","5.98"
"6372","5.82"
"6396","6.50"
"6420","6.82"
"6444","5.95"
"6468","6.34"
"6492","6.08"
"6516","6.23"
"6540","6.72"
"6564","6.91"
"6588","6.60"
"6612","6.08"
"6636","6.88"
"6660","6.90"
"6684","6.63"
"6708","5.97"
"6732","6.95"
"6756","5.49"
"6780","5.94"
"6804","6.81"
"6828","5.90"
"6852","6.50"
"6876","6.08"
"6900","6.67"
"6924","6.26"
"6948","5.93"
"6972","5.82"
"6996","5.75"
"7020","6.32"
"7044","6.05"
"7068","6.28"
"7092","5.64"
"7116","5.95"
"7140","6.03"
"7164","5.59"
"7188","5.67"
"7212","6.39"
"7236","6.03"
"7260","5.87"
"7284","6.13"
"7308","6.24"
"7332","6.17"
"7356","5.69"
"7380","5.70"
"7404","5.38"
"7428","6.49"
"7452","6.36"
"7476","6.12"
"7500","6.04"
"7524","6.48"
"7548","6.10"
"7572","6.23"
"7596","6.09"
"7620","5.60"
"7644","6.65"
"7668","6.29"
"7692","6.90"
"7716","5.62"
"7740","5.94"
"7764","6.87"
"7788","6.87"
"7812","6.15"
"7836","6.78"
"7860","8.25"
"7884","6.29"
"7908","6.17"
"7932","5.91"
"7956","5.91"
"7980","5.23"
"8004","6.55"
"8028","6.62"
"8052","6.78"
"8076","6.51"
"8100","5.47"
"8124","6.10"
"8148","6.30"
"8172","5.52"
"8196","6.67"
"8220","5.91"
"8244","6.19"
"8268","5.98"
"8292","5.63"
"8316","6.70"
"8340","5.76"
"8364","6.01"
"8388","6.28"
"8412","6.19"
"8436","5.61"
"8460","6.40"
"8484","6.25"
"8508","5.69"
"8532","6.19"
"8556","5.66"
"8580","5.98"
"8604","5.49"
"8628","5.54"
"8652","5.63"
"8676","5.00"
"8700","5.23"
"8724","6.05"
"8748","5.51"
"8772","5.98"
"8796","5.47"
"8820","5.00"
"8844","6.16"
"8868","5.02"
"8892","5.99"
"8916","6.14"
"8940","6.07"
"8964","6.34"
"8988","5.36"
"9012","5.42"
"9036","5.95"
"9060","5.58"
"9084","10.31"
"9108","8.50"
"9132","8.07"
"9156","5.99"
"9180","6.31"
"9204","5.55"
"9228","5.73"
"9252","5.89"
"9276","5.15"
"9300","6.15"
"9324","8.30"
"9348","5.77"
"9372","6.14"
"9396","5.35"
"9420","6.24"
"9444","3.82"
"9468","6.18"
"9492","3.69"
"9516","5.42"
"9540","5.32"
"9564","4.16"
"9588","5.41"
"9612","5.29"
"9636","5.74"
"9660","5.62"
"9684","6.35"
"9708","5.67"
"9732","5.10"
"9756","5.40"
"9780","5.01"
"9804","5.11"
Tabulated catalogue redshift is 0.385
